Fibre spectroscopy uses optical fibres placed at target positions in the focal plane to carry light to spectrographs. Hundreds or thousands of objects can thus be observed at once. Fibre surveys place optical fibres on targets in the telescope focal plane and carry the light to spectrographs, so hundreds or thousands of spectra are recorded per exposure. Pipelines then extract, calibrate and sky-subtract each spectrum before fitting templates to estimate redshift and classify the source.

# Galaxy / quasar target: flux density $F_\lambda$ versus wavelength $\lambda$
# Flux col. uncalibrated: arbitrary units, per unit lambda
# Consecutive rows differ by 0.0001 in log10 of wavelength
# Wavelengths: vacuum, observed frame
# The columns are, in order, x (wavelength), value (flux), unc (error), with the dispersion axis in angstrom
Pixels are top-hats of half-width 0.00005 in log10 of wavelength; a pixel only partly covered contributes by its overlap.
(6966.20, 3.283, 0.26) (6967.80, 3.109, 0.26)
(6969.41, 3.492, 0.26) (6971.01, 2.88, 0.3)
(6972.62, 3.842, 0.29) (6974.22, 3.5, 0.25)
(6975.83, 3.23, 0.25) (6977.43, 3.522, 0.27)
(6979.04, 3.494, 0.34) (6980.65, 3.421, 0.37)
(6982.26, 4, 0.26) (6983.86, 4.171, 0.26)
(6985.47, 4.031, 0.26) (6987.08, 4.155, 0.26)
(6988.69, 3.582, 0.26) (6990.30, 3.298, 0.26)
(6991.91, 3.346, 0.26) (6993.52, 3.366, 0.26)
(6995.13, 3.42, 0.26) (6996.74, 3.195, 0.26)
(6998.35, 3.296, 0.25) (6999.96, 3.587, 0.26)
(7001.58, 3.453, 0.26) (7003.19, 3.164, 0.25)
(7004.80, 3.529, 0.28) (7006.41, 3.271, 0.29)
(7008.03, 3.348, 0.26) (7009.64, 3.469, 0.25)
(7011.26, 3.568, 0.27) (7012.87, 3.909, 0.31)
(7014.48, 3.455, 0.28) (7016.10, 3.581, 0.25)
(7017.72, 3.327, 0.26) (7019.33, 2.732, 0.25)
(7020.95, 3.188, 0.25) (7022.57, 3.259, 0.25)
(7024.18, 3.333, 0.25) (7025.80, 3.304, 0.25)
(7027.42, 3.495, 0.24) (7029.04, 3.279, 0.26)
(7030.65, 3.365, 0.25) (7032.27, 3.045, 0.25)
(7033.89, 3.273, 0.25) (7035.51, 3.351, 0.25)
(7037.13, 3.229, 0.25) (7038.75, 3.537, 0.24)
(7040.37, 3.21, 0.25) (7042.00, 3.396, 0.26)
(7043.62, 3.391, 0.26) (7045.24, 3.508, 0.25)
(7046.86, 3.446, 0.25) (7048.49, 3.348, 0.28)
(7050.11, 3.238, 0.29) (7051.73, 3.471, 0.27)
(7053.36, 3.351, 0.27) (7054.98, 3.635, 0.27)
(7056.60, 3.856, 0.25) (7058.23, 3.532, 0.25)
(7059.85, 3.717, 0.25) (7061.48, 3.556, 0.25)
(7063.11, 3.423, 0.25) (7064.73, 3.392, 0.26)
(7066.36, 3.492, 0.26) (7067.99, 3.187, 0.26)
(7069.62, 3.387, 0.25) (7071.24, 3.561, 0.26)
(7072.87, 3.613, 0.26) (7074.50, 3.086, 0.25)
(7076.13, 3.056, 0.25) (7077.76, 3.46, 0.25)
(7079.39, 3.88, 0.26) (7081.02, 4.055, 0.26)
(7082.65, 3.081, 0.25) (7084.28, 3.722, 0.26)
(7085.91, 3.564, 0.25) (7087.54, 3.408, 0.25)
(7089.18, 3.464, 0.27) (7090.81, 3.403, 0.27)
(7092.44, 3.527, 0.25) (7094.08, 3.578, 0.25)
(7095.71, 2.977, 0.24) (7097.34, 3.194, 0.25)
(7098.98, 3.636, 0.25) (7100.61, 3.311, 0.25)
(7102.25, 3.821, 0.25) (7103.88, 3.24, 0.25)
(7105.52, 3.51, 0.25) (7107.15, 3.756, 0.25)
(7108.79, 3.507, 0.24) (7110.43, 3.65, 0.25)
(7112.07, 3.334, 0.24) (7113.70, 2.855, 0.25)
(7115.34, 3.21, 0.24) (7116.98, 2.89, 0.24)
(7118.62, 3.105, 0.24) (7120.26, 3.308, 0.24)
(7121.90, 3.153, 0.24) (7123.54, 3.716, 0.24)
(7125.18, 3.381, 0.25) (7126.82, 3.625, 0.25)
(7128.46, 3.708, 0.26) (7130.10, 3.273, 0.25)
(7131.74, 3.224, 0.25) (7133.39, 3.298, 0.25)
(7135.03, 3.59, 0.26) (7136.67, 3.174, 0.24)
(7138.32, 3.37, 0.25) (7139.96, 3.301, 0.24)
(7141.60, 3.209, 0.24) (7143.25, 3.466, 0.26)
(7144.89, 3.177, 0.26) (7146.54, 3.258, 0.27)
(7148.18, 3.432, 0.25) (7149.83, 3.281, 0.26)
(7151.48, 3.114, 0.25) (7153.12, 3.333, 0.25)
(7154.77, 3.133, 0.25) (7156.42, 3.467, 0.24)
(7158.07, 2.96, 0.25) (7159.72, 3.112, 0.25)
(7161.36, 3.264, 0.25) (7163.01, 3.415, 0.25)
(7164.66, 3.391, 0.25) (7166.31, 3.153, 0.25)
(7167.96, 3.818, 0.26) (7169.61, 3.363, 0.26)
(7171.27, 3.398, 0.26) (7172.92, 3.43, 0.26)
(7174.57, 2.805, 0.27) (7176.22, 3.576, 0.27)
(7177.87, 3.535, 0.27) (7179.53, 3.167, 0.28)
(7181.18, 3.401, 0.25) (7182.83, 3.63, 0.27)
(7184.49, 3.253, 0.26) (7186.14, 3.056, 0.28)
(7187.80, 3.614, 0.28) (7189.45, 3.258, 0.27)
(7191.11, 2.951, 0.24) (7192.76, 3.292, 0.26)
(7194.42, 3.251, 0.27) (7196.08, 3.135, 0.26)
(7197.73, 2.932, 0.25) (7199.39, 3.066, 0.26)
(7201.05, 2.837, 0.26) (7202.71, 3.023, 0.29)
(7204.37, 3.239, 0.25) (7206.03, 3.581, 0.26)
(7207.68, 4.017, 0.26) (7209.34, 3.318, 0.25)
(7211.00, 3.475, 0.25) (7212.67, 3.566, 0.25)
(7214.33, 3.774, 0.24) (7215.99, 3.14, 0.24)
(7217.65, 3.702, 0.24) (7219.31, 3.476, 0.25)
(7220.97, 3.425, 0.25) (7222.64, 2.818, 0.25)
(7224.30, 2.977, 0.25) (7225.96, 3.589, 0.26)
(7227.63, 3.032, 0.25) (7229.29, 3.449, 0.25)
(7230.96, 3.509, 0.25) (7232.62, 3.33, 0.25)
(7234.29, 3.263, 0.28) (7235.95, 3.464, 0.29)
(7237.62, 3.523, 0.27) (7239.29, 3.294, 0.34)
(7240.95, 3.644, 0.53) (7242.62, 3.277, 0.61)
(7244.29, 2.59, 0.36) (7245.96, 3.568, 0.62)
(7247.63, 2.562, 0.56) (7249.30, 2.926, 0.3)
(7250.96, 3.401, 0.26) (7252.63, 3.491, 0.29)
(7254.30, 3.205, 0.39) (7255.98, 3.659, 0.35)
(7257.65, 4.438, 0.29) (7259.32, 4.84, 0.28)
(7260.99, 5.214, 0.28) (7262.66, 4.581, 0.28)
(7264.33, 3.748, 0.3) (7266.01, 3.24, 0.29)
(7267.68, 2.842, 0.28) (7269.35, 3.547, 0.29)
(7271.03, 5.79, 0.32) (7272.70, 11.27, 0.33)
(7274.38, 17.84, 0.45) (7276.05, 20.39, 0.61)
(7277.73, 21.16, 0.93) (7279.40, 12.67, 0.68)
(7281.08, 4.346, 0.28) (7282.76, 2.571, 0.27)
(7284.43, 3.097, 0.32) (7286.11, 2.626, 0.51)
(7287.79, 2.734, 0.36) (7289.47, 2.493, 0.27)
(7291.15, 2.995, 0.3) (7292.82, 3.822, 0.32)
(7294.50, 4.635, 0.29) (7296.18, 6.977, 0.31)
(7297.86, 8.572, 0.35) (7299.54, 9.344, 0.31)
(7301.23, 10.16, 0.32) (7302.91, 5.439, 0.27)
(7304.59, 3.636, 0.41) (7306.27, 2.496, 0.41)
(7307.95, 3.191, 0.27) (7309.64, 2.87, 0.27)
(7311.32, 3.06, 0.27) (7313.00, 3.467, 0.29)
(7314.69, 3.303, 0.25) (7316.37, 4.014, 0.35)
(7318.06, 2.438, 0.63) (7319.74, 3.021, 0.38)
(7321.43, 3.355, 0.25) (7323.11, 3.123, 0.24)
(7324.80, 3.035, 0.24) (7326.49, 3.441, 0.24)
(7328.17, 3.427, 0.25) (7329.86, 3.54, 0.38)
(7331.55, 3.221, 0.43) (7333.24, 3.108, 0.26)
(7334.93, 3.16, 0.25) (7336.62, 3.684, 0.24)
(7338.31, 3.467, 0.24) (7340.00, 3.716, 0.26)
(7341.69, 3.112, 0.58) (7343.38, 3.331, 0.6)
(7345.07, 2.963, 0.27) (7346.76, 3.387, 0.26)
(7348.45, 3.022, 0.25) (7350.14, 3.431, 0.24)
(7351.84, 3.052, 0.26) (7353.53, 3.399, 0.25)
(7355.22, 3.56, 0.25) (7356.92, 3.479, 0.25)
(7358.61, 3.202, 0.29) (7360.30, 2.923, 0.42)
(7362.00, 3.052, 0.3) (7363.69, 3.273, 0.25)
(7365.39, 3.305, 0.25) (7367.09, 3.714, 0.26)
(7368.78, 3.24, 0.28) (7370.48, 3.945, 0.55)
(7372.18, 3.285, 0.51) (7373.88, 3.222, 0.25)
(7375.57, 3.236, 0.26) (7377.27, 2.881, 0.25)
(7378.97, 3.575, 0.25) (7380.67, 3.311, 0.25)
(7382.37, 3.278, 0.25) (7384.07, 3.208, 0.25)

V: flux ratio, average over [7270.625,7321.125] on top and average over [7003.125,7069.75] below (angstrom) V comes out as 1.9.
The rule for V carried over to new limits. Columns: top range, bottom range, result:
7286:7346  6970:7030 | 1.14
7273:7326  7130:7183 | 1.79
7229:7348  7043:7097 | 1.35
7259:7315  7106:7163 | 1.86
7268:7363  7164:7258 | 1.48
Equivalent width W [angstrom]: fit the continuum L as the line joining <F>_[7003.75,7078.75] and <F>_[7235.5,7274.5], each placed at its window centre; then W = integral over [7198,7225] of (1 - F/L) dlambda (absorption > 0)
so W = 5.3 angstrom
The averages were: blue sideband 3.4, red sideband 4.35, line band 3.33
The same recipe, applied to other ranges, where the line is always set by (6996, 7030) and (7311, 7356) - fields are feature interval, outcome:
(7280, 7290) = 0.2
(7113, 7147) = 0.4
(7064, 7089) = -0.8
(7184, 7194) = 0.3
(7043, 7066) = -0.9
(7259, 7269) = -2.1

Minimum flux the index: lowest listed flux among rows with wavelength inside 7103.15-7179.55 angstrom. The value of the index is 2.805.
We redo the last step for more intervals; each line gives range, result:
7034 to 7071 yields 3.187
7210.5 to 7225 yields 2.818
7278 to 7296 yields 2.493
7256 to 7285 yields 2.571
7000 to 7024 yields 2.732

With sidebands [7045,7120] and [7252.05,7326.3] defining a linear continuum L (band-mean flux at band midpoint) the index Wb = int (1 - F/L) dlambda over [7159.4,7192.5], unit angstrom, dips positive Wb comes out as 7.8 angstrom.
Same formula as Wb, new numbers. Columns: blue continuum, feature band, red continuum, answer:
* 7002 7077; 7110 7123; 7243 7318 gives 2.8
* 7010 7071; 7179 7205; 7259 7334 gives 8.0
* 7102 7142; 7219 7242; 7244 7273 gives 3.4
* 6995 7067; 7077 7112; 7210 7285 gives 3.2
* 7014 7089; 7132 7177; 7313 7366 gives 0.8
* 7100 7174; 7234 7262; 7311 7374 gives -2.0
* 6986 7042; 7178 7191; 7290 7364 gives 1.1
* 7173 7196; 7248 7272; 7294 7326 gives 0.6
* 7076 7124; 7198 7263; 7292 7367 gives 3.6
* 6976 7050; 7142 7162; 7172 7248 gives 0.6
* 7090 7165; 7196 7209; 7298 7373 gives 0.8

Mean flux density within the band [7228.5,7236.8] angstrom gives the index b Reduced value 3.4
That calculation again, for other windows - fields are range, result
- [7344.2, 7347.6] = 3.18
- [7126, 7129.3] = 3.67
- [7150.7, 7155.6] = 3.2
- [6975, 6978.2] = 3.38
